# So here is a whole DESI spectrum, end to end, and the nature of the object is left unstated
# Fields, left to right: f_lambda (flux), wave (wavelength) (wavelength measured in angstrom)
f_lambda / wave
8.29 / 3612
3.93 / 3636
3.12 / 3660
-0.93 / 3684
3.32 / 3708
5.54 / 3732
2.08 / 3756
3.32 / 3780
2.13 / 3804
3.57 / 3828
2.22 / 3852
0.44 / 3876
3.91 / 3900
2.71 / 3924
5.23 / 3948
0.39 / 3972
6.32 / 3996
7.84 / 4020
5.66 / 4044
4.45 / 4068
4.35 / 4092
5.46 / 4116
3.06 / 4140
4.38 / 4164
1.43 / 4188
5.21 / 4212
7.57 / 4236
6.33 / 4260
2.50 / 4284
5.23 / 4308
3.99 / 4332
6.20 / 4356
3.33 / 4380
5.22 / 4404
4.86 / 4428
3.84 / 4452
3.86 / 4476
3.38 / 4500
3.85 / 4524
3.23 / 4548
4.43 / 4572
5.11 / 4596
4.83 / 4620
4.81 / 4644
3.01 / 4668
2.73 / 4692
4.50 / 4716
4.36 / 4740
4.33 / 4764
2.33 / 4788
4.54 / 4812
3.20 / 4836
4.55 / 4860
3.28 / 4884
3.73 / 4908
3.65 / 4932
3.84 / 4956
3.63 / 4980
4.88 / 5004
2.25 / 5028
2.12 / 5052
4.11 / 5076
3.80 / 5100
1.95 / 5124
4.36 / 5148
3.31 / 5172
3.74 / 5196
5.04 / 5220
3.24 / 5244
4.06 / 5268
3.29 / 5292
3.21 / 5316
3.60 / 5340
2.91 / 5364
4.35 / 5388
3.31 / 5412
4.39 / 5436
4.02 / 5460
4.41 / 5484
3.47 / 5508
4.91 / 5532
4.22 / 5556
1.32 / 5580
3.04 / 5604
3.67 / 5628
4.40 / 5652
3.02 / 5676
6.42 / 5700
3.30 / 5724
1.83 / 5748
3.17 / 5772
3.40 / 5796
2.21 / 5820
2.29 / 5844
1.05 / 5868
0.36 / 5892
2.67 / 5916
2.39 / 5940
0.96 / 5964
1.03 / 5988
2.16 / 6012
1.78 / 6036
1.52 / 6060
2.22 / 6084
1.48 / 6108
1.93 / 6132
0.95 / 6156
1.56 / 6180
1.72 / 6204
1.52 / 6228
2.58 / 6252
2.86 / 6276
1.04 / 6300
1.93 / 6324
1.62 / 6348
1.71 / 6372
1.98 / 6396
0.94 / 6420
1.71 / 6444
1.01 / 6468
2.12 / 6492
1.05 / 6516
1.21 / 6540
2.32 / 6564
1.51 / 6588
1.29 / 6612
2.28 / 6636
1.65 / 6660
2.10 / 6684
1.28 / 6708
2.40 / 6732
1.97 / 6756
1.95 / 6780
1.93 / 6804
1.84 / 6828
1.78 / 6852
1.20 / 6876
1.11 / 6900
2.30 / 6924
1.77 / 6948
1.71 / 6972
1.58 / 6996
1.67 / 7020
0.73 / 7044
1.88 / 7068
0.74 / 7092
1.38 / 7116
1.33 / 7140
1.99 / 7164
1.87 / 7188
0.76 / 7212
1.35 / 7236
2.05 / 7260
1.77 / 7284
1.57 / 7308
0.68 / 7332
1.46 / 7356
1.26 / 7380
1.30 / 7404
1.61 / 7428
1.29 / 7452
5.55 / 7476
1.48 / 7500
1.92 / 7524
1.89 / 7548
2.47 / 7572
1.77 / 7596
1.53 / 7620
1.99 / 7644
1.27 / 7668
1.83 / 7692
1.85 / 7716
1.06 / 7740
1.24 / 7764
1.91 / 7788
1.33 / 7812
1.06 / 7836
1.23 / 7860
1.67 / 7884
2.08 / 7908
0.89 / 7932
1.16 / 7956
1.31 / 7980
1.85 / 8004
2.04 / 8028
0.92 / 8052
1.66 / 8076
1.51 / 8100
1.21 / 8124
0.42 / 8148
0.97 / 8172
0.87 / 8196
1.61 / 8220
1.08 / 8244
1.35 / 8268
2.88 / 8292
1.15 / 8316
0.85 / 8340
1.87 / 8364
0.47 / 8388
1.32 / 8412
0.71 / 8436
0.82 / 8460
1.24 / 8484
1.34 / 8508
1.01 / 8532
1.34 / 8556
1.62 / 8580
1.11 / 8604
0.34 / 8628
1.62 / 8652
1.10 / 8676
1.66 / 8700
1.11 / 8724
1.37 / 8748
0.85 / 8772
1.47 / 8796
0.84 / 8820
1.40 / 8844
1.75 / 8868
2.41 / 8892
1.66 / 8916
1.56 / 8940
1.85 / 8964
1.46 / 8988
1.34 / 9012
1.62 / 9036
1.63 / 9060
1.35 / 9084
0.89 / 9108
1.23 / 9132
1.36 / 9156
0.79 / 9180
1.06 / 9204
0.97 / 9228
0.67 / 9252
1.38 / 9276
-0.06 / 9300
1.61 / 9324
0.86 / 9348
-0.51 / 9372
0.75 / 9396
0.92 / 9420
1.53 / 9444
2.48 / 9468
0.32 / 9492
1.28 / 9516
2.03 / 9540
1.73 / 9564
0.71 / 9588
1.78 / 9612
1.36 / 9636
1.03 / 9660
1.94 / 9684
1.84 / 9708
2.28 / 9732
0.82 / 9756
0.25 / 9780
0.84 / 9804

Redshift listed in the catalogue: 0.14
